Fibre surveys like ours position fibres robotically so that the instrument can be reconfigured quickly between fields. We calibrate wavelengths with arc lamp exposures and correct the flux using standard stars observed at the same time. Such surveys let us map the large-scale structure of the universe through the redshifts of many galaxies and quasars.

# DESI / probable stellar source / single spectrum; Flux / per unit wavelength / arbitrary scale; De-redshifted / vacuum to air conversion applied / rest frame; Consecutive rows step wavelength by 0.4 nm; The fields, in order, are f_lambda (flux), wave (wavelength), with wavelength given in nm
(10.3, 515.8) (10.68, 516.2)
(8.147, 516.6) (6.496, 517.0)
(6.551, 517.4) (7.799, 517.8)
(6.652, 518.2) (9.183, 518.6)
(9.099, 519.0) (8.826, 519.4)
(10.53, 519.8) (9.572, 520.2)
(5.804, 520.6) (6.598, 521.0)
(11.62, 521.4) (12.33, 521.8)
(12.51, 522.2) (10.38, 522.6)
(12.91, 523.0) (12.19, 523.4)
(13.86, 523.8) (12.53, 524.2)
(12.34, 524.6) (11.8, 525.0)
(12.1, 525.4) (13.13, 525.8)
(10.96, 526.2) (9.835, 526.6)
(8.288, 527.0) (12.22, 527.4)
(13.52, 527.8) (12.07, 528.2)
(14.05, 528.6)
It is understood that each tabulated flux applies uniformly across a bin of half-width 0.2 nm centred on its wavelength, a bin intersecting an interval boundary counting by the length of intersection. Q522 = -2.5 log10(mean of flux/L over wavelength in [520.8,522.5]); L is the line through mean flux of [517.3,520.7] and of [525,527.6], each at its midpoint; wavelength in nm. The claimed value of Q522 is -0.15 mag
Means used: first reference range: 8.34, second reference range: 11.1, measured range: 10.7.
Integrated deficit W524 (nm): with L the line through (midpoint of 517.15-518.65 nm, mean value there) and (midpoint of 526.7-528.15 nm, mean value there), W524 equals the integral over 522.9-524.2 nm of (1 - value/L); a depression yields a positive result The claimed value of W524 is -0.43 nm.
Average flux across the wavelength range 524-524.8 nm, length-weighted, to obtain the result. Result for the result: 12.4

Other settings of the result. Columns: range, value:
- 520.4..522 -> 9.09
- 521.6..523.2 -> 12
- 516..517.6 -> 7.97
